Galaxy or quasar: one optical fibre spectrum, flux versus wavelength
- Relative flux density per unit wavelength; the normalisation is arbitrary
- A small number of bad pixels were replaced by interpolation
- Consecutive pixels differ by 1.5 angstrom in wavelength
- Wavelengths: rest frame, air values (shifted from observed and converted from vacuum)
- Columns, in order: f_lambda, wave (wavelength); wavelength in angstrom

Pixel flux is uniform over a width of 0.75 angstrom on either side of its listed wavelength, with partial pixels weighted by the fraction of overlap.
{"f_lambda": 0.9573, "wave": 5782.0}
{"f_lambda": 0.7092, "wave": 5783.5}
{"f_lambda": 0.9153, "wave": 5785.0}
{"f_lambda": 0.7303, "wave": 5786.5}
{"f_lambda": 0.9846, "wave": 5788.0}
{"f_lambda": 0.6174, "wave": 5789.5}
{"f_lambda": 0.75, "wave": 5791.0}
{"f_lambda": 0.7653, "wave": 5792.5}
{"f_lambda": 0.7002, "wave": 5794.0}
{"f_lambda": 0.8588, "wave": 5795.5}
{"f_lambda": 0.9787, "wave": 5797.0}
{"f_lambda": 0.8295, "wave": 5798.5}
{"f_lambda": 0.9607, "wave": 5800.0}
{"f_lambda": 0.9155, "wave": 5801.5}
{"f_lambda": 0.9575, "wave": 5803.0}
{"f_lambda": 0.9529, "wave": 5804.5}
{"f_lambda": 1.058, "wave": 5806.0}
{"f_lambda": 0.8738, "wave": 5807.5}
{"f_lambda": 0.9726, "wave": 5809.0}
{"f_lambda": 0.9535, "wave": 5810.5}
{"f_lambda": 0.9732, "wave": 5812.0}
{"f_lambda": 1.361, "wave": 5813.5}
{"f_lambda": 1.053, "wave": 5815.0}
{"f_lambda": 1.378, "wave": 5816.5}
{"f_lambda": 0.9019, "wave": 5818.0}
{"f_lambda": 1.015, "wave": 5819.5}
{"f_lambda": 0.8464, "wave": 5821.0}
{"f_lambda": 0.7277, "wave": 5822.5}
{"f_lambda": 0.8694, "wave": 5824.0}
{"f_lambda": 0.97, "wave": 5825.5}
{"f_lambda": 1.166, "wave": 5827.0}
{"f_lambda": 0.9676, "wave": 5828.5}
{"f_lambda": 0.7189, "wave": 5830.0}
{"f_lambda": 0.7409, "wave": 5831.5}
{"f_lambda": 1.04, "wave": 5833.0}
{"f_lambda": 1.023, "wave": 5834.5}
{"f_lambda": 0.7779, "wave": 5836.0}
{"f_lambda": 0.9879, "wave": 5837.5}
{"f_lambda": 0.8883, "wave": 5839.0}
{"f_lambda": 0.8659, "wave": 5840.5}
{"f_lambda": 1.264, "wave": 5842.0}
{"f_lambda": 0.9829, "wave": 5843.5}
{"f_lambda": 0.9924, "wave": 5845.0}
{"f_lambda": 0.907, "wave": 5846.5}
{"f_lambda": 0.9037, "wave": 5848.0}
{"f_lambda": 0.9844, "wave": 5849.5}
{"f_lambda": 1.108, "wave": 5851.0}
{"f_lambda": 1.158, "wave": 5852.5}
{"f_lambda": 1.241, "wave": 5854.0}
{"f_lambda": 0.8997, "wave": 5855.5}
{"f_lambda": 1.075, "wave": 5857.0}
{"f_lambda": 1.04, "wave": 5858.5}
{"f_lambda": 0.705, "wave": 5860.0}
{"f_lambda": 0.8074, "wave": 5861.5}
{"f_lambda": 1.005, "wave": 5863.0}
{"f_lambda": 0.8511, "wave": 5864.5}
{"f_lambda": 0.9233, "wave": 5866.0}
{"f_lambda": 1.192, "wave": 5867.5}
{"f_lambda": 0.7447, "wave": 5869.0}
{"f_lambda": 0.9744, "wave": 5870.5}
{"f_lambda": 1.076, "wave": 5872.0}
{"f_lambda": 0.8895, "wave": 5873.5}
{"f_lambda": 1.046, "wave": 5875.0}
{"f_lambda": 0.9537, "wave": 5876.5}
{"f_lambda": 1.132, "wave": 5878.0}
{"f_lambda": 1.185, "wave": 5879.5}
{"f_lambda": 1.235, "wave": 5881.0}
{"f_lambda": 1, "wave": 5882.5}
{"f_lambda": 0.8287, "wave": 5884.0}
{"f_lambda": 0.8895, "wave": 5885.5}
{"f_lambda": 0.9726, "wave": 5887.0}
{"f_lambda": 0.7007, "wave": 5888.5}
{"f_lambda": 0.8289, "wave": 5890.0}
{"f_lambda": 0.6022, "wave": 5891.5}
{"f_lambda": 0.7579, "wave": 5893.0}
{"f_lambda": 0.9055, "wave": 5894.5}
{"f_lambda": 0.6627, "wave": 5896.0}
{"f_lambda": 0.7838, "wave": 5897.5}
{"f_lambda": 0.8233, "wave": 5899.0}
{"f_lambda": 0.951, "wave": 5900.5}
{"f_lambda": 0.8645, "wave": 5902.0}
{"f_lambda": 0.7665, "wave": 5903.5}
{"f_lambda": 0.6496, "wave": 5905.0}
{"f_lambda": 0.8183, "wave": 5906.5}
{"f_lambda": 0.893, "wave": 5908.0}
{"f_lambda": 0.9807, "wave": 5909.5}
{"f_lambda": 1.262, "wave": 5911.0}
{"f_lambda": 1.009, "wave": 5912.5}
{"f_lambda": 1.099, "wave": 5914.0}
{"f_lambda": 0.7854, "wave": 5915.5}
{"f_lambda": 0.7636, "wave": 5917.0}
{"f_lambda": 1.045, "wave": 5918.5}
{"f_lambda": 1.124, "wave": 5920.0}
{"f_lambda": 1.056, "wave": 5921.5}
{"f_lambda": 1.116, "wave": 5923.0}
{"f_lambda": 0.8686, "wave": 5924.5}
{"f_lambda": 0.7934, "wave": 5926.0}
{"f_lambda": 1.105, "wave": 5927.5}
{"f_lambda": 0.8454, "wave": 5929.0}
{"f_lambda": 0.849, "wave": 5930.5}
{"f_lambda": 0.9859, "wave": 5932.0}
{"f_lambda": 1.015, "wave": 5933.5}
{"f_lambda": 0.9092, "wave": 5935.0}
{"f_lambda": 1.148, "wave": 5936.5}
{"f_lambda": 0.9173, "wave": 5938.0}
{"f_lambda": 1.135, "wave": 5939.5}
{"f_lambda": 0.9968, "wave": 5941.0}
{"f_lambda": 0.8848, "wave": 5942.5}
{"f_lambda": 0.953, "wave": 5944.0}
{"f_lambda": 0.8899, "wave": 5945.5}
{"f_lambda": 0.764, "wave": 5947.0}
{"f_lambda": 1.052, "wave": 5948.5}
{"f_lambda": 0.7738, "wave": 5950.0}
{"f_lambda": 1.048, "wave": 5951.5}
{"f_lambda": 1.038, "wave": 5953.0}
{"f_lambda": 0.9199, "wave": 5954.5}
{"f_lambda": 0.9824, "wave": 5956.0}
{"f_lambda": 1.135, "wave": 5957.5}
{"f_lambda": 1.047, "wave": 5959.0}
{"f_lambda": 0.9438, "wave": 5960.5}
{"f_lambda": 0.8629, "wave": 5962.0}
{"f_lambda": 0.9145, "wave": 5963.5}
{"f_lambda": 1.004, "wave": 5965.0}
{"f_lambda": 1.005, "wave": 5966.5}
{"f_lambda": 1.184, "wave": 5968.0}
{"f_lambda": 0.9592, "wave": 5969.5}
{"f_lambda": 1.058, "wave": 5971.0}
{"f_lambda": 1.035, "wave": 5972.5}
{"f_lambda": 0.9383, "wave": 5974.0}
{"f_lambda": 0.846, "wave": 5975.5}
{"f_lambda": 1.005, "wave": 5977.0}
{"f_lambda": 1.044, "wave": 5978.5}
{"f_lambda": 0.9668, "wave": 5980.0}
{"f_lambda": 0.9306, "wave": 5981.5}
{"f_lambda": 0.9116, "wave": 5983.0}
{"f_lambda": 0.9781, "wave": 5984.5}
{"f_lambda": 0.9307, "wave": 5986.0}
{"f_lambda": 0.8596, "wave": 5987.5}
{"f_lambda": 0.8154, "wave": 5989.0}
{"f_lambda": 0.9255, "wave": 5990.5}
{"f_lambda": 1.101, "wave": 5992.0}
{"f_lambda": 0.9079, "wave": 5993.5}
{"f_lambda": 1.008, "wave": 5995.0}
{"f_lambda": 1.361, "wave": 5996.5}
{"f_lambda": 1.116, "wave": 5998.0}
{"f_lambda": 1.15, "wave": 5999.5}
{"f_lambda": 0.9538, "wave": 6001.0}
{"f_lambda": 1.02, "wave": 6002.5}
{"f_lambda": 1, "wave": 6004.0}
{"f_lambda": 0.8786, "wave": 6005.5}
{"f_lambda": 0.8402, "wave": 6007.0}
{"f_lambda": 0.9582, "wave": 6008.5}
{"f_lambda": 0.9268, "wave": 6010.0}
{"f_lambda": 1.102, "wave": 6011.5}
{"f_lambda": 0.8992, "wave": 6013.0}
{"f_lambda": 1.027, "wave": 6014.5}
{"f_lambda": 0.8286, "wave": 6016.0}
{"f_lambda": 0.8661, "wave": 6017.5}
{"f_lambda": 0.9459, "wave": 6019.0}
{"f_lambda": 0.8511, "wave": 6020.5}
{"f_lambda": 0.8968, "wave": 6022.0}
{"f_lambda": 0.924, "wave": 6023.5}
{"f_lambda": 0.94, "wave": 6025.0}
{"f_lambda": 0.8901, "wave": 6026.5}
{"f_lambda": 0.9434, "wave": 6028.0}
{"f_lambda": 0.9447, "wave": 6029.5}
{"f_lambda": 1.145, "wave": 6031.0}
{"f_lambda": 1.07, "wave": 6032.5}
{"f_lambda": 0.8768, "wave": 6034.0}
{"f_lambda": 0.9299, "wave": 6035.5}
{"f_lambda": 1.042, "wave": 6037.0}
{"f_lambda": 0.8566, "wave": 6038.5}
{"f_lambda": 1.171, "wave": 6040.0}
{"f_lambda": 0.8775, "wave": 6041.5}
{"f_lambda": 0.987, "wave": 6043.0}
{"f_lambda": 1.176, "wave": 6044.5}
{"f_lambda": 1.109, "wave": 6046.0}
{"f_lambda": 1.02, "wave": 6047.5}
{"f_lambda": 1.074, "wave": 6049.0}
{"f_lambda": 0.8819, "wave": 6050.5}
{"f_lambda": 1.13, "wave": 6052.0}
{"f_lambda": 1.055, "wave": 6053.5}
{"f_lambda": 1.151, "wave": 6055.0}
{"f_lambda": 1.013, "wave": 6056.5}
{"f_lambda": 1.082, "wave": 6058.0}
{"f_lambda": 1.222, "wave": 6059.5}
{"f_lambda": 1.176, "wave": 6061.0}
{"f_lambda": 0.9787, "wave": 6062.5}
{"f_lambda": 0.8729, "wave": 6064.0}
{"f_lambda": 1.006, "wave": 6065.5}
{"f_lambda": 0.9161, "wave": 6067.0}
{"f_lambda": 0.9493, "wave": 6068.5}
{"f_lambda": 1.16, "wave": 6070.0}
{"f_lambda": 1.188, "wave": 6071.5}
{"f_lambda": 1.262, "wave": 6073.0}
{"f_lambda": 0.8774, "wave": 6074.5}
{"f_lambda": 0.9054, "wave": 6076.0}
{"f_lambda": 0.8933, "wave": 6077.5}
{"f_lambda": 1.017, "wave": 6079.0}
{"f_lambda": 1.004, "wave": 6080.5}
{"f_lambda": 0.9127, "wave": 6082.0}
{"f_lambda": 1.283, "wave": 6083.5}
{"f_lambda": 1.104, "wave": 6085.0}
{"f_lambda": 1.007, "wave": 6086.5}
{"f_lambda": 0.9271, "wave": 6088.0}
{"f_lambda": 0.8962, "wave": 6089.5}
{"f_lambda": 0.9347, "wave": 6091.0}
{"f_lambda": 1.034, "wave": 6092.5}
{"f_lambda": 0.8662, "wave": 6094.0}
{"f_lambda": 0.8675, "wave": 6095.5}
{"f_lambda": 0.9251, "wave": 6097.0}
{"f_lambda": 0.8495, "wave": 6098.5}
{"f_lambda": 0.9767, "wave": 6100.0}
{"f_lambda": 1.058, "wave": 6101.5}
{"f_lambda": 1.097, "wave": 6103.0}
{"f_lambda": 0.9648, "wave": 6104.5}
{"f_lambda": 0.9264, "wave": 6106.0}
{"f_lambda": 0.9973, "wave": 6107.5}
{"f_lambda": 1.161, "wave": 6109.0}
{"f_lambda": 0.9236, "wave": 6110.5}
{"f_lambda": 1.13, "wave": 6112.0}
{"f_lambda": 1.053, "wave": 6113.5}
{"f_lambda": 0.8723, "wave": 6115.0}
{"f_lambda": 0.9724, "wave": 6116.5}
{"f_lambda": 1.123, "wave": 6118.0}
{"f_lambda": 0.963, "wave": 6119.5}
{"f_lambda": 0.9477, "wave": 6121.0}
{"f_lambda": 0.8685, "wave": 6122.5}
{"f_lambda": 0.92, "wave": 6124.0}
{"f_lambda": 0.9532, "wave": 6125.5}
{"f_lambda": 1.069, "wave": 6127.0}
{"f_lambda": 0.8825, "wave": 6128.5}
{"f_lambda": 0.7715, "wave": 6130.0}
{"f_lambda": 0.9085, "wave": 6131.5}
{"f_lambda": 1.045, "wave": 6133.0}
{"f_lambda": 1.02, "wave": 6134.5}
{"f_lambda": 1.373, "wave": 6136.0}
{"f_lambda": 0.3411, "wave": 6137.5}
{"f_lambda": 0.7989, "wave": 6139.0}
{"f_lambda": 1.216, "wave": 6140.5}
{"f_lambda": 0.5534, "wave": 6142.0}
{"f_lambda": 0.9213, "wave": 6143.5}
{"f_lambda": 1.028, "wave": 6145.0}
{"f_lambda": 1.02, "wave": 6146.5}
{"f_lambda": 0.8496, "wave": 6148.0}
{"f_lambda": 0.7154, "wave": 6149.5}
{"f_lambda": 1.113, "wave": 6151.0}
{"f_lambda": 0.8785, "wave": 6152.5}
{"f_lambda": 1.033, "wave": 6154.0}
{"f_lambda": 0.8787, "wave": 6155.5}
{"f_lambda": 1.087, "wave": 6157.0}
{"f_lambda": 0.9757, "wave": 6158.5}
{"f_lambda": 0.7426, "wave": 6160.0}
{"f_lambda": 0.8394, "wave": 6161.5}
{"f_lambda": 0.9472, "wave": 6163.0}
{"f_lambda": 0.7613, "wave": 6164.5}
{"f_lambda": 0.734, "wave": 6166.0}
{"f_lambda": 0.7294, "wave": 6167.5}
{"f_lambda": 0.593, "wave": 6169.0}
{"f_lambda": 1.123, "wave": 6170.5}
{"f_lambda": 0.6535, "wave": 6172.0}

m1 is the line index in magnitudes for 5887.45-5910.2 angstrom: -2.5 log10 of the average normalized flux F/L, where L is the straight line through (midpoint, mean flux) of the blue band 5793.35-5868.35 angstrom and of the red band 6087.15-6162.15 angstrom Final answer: 0.198 mag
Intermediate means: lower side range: 0.967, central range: 0.801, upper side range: 0.946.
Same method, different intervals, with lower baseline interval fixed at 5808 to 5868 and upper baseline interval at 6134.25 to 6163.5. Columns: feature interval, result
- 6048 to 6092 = -0.11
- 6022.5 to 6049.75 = -0.07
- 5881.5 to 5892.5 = 0.16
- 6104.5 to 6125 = -0.08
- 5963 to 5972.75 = -0.08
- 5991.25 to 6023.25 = -0.04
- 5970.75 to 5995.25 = 0.00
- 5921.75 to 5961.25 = -0.01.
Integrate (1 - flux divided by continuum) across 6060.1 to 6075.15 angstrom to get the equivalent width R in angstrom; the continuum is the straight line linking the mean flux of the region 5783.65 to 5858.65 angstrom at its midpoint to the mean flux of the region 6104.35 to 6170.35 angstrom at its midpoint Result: -1.8 angstrom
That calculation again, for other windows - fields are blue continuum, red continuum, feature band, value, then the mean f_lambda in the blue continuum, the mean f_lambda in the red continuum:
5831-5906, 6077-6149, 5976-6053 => -2.42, 0.932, 0.962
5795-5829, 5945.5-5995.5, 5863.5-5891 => 0.27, 0.981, 0.965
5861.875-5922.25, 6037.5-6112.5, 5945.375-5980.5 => -0.61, 0.925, 1.02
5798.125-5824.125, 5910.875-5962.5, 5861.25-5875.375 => 0.35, 0.982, 0.972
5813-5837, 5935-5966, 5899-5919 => 1.23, 0.968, 0.969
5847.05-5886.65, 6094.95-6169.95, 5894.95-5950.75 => 2.94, 0.993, 0.928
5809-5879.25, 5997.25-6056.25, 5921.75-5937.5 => 0.29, 0.981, 0.986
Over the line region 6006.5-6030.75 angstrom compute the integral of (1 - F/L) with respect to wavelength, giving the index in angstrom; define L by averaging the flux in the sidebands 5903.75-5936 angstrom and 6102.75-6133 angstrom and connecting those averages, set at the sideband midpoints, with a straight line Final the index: 0.8 angstrom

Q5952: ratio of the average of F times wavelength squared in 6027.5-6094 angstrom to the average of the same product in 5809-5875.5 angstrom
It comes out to 1.1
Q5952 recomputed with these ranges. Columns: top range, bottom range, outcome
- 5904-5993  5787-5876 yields 1.05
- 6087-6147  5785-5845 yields 1.13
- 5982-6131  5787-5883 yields 1.11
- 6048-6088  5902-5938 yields 1.15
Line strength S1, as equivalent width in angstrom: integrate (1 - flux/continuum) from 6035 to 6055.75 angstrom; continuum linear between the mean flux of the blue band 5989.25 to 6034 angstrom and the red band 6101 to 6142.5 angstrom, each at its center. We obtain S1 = -1.3 angstrom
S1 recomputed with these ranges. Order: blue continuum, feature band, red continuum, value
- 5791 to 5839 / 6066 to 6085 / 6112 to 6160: -1.9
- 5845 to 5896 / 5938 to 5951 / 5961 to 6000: 0.6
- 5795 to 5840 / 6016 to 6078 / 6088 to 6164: -3.7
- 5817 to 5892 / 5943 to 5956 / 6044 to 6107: 0.7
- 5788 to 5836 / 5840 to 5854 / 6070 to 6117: -1.4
